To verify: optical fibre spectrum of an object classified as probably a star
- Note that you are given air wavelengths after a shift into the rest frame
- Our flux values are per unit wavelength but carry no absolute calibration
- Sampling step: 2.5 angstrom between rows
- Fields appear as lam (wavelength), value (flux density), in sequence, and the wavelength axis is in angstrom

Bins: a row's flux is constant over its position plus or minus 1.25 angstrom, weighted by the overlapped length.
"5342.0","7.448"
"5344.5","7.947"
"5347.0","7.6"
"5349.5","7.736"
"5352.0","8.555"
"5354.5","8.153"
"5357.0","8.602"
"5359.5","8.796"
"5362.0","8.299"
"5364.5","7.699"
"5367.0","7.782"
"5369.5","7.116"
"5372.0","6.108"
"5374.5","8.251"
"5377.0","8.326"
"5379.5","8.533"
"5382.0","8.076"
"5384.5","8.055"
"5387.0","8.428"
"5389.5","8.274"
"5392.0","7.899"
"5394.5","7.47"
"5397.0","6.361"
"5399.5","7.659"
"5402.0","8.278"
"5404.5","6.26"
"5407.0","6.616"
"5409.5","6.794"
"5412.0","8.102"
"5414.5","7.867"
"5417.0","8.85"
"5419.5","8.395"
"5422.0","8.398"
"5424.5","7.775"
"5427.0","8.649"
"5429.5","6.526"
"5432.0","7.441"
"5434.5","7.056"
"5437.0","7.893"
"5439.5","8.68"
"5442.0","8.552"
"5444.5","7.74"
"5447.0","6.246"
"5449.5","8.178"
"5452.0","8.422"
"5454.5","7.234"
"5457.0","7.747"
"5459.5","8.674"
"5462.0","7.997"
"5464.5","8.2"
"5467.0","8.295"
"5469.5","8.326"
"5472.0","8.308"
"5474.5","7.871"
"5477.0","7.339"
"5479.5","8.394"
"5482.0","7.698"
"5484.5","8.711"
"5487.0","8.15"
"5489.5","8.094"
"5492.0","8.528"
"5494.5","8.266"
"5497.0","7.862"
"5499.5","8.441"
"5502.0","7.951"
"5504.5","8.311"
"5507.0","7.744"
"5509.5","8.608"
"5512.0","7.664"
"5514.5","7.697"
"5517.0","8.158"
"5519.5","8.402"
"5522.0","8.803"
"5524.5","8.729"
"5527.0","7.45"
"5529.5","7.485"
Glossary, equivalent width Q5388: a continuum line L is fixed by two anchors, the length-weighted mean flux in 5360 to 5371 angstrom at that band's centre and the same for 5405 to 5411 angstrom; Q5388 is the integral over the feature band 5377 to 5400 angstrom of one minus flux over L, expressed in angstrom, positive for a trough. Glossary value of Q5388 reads -2.2 angstrom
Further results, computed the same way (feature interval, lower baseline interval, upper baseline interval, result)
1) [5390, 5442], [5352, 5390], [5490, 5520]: 2.5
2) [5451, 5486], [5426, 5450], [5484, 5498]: -0.4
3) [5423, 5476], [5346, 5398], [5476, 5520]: 0.9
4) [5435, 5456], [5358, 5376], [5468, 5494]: 0.5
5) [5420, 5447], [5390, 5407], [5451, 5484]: -0.4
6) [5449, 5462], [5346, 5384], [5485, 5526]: 0.2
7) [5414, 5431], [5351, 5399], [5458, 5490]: -0.1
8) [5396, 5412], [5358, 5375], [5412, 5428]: 2.0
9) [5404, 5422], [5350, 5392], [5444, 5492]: 0.8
